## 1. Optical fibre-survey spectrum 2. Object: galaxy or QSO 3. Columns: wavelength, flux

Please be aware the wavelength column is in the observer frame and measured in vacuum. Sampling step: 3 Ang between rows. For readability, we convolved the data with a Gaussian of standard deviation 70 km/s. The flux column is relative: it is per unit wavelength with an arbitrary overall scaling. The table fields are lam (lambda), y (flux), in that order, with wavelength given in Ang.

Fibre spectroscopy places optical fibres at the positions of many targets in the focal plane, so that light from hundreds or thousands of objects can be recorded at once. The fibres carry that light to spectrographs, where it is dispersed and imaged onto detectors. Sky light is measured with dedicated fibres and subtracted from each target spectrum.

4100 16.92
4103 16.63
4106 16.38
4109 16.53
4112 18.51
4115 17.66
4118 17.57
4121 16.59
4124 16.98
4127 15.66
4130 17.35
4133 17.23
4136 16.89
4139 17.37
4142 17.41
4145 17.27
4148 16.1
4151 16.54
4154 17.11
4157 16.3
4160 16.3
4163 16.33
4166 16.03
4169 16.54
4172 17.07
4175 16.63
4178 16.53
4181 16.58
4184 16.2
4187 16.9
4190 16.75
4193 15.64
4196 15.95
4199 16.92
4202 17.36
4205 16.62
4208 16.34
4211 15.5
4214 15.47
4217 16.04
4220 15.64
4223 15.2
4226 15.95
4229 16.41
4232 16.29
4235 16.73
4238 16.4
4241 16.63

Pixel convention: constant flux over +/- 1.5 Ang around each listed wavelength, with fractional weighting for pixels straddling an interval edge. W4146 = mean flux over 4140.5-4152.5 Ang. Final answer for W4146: 16.8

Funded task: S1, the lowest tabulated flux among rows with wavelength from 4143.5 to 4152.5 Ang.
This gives 16.1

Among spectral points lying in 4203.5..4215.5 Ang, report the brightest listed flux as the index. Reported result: 16.62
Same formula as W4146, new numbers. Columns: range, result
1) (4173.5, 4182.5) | 16.6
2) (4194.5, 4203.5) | 16.7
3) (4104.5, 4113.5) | 17.1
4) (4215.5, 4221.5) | 15.8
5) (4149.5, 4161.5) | 16.6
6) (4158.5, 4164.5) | 16.3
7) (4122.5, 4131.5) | 16.7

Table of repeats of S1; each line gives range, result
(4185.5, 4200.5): 15.64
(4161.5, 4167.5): 16.03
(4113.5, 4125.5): 16.59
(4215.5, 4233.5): 15.2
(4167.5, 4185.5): 16.2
